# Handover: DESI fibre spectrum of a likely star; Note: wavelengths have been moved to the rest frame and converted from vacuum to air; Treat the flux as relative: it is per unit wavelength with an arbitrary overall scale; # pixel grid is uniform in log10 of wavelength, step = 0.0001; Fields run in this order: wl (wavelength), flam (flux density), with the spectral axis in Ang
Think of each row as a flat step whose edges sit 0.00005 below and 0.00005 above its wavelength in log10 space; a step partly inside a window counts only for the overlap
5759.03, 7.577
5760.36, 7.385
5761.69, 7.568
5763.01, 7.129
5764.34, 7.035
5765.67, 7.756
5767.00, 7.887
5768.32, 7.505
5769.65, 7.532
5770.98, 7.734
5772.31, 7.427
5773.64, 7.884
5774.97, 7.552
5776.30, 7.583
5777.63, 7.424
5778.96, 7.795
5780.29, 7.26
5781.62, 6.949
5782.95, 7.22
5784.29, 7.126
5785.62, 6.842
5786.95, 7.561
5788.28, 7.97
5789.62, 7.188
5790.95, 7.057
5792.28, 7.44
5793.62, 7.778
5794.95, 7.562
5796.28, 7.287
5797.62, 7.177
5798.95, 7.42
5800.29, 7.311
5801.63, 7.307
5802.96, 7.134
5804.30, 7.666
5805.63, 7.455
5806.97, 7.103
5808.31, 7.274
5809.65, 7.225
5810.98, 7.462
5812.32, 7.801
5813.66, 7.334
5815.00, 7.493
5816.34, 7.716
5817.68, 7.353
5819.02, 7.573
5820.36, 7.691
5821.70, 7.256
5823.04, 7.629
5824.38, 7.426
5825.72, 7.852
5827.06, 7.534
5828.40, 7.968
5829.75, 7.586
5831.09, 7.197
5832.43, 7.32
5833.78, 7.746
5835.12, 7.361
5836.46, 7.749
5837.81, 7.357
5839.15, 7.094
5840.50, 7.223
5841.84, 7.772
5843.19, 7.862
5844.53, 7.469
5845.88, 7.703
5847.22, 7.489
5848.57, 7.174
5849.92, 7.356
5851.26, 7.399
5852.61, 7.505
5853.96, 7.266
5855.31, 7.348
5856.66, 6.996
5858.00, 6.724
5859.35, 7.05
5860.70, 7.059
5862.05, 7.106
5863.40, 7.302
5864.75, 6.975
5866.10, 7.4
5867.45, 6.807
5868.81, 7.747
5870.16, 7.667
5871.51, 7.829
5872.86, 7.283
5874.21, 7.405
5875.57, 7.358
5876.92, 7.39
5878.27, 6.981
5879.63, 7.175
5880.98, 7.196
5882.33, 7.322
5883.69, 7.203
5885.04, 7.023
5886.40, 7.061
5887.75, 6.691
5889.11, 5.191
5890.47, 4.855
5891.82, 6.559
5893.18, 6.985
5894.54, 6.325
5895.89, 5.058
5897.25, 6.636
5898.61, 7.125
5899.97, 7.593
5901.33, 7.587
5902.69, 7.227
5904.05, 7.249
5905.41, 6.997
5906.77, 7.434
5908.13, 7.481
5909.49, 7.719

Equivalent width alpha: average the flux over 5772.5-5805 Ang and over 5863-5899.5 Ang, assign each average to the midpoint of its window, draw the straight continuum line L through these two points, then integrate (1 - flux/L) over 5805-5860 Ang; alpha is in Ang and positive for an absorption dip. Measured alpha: -2.1 Ang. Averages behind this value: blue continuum 7.4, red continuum 6.91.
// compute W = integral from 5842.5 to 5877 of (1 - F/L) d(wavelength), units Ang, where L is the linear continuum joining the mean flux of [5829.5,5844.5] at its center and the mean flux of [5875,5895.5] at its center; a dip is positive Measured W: -1.0 Ang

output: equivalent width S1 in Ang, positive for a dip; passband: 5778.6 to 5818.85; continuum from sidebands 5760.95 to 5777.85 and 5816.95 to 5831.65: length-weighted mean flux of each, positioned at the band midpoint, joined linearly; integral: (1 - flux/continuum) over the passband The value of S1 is 0.9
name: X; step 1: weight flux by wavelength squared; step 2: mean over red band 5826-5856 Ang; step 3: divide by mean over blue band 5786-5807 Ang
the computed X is 1.03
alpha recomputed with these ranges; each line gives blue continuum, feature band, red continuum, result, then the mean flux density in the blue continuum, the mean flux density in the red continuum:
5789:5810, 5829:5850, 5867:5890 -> -0.7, 7.34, 7.12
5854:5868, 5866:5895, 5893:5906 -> 0.0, 7.09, 6.87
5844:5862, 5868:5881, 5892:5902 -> -0.7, 7.27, 6.74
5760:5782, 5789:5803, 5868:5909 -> 0.1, 7.5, 6.99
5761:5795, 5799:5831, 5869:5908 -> -0.8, 7.45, 6.96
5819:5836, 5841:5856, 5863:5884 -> -0.1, 7.55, 7.32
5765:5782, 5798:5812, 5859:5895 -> 0.1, 7.57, 7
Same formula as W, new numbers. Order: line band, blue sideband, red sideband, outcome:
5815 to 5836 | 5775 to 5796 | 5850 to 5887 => -0.7 Ang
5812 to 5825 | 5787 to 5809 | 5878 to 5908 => -0.5 Ang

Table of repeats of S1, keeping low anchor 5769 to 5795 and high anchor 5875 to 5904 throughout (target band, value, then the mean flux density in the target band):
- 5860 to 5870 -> -0.4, 7.22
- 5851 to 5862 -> -0.3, 7.15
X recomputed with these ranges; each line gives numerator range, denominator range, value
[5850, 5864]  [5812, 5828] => 0.96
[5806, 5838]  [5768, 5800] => 1.02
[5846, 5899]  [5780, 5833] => 0.97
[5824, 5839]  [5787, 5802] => 1.03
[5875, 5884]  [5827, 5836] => 0.98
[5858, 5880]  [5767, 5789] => 1.00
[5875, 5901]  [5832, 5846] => 0.91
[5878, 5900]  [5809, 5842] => 0.90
